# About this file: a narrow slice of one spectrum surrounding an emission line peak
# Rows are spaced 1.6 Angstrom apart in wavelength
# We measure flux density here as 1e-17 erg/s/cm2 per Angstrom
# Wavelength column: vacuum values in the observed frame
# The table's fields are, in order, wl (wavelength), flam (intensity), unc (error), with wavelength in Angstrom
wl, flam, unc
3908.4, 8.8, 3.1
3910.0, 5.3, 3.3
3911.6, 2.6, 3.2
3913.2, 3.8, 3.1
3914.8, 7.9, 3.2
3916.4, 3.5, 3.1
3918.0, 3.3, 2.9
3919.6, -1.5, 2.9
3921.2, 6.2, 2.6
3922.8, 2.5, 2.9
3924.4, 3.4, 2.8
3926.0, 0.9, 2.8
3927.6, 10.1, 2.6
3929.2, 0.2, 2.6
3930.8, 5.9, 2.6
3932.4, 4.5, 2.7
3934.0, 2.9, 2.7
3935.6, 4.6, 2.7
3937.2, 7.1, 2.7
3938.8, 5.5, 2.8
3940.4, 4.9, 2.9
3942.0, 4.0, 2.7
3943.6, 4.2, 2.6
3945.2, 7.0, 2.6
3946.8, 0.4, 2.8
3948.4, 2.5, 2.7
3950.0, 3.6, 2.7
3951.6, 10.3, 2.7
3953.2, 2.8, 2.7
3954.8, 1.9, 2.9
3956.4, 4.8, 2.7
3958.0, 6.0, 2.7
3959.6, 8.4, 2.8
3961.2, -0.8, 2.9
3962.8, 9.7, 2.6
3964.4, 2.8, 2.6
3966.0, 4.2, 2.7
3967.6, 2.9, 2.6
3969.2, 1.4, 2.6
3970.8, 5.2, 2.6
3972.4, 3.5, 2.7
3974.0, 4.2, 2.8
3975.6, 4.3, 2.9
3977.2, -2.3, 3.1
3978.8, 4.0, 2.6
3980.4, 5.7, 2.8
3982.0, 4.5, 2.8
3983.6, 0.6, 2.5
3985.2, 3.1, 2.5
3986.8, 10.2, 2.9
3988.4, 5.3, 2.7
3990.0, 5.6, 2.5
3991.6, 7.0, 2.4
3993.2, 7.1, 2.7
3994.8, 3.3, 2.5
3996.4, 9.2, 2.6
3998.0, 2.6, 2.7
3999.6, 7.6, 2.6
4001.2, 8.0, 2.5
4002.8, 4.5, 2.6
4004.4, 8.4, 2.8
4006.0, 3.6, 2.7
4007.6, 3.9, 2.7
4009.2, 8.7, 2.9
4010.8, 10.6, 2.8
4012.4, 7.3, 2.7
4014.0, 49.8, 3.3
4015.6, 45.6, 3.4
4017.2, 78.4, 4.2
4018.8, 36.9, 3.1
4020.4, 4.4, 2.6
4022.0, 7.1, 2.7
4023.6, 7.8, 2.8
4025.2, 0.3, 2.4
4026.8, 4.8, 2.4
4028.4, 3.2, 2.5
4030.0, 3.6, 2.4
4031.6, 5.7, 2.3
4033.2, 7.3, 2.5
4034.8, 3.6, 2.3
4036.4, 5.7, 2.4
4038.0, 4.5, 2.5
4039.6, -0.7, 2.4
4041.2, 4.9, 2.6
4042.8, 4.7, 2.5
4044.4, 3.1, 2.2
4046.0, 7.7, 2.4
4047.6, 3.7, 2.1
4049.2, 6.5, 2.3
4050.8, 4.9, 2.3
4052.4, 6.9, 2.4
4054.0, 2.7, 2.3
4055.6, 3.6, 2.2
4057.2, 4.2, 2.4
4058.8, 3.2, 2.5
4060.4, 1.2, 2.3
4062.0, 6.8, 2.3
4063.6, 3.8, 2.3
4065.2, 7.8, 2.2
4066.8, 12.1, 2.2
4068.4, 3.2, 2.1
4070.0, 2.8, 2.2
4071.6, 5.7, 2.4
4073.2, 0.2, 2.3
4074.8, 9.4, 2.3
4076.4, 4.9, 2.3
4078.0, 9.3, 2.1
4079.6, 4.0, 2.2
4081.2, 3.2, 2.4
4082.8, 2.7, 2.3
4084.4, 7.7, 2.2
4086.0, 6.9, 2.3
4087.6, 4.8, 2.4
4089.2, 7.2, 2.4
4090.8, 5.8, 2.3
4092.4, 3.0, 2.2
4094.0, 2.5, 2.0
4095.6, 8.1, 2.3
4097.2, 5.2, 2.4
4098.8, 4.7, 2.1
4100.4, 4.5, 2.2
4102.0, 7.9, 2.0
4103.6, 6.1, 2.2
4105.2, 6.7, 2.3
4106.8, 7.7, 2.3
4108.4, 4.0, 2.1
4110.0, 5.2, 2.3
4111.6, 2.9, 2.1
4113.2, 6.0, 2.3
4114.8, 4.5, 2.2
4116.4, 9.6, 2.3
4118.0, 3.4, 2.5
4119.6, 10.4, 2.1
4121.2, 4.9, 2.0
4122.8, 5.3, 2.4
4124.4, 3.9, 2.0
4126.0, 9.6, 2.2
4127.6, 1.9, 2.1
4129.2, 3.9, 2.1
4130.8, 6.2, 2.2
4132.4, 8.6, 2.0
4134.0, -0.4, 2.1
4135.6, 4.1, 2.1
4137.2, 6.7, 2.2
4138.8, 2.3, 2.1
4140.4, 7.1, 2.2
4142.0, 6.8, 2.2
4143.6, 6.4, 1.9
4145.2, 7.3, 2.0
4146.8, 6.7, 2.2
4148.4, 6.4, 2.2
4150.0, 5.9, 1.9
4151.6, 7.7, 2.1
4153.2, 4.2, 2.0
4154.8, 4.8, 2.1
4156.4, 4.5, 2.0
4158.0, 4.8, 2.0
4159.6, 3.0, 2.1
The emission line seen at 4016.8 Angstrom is [O II]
